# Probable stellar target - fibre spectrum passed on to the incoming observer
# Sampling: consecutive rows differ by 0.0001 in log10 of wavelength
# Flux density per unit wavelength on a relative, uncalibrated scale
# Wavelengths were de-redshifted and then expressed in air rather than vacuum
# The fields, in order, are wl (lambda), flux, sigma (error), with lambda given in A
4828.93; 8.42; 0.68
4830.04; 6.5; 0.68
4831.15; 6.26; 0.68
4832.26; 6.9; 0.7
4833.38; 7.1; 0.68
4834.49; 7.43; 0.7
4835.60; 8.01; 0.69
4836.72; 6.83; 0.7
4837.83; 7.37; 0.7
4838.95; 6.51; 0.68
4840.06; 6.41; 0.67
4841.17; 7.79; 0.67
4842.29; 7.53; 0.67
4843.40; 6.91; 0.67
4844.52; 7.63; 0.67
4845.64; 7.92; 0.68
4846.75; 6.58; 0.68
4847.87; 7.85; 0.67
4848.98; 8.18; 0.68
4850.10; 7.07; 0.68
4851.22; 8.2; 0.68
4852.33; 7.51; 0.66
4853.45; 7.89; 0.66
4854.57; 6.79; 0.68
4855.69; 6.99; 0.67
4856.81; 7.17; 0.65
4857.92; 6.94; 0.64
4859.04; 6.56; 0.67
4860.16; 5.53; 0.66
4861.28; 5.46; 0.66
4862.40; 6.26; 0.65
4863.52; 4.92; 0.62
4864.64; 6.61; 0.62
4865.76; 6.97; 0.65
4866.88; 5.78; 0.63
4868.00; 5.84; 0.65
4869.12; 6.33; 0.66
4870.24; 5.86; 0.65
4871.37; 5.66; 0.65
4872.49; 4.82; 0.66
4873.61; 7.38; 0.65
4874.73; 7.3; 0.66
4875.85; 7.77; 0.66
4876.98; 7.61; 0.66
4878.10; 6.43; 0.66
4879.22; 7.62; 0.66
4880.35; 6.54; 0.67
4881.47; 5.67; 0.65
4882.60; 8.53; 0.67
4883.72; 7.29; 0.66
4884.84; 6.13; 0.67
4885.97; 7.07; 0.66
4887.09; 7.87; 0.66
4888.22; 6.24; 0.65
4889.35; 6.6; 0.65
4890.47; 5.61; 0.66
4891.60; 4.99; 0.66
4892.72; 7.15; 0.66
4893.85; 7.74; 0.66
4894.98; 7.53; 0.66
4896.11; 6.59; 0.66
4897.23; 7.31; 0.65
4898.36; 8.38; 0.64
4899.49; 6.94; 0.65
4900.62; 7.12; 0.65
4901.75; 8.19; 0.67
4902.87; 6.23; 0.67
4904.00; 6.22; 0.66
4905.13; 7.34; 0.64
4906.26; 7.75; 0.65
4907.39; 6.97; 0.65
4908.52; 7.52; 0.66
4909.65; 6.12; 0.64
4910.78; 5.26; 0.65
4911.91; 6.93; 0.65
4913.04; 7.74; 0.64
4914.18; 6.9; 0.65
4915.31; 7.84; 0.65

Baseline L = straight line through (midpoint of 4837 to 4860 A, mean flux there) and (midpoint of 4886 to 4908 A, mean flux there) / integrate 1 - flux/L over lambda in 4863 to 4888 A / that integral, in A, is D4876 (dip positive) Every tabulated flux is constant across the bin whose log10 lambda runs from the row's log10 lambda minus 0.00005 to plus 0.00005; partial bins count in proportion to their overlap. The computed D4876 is 1.7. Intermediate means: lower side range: 7.26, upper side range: 6.99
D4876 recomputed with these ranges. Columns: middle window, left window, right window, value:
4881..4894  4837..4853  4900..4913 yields 0.6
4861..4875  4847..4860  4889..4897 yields 1.9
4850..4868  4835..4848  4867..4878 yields 0.5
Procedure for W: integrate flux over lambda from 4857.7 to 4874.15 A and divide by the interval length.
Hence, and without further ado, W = 6.04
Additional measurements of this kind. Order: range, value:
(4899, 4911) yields 6.93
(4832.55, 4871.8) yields 6.87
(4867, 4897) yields 6.69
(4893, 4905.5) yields 7.23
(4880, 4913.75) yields 6.92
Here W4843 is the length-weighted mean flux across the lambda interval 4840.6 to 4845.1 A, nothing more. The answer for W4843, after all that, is 7.46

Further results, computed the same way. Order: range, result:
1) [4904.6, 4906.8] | 7.54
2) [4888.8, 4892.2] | 5.76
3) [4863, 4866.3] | 6.18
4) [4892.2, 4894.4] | 7.44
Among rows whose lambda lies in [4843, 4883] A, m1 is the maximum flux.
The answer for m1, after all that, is 8.53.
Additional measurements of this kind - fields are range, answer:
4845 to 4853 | 8.2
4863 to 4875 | 7.38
